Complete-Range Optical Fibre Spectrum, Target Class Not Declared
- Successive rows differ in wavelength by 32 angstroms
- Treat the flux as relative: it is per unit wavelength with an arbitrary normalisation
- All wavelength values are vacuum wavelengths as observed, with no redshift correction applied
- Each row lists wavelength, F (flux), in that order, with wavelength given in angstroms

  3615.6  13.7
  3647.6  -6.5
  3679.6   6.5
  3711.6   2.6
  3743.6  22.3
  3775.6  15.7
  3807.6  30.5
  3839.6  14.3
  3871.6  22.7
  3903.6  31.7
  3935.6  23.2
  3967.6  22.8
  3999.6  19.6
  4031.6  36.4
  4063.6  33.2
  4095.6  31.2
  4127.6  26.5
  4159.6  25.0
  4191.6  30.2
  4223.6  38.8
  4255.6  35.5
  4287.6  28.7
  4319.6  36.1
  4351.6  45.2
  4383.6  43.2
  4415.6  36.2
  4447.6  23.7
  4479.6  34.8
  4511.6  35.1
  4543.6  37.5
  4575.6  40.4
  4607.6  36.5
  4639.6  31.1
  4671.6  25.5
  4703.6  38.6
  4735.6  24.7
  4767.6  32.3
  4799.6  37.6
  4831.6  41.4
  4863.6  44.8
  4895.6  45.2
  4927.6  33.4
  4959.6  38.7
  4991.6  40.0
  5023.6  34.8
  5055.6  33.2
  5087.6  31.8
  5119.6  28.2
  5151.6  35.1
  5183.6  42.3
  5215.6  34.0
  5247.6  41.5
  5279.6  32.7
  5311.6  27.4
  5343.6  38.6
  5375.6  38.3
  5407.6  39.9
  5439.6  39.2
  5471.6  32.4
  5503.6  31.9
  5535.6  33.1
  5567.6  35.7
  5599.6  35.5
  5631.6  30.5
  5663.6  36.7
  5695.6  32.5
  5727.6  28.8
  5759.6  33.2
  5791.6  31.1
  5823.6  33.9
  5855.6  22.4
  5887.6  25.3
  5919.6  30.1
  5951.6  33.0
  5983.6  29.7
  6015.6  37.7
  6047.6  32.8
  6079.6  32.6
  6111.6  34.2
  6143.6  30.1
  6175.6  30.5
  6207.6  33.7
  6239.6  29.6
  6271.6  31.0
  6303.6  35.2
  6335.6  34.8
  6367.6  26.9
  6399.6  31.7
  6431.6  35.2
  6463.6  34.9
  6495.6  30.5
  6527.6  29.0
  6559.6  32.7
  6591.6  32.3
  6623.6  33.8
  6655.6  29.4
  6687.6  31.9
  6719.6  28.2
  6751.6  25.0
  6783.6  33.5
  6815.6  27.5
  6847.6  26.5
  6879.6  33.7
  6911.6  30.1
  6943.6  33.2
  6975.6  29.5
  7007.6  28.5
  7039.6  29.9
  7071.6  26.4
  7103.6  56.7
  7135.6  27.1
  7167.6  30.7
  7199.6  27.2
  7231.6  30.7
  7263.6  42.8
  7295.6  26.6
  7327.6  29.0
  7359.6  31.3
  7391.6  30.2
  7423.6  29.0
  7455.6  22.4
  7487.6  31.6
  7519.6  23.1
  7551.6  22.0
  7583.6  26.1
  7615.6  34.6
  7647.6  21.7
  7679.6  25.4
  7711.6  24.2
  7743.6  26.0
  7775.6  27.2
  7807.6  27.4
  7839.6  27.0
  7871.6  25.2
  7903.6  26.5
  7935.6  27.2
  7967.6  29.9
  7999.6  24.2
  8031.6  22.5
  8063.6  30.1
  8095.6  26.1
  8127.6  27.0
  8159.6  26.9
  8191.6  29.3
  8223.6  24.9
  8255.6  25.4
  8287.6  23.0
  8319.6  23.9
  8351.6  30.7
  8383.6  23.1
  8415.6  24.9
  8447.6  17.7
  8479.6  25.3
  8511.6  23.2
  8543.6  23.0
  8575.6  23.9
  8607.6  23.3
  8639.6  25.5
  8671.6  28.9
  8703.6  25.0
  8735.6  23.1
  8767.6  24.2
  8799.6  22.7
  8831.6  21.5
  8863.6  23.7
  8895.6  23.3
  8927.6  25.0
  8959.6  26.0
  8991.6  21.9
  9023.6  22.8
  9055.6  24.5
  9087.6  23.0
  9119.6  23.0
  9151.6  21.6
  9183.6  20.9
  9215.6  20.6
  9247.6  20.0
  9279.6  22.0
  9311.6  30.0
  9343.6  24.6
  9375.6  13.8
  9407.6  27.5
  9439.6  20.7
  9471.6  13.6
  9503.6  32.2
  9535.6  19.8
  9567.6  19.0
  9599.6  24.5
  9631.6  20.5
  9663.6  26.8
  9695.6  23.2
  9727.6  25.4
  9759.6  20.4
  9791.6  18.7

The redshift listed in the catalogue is 0.08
